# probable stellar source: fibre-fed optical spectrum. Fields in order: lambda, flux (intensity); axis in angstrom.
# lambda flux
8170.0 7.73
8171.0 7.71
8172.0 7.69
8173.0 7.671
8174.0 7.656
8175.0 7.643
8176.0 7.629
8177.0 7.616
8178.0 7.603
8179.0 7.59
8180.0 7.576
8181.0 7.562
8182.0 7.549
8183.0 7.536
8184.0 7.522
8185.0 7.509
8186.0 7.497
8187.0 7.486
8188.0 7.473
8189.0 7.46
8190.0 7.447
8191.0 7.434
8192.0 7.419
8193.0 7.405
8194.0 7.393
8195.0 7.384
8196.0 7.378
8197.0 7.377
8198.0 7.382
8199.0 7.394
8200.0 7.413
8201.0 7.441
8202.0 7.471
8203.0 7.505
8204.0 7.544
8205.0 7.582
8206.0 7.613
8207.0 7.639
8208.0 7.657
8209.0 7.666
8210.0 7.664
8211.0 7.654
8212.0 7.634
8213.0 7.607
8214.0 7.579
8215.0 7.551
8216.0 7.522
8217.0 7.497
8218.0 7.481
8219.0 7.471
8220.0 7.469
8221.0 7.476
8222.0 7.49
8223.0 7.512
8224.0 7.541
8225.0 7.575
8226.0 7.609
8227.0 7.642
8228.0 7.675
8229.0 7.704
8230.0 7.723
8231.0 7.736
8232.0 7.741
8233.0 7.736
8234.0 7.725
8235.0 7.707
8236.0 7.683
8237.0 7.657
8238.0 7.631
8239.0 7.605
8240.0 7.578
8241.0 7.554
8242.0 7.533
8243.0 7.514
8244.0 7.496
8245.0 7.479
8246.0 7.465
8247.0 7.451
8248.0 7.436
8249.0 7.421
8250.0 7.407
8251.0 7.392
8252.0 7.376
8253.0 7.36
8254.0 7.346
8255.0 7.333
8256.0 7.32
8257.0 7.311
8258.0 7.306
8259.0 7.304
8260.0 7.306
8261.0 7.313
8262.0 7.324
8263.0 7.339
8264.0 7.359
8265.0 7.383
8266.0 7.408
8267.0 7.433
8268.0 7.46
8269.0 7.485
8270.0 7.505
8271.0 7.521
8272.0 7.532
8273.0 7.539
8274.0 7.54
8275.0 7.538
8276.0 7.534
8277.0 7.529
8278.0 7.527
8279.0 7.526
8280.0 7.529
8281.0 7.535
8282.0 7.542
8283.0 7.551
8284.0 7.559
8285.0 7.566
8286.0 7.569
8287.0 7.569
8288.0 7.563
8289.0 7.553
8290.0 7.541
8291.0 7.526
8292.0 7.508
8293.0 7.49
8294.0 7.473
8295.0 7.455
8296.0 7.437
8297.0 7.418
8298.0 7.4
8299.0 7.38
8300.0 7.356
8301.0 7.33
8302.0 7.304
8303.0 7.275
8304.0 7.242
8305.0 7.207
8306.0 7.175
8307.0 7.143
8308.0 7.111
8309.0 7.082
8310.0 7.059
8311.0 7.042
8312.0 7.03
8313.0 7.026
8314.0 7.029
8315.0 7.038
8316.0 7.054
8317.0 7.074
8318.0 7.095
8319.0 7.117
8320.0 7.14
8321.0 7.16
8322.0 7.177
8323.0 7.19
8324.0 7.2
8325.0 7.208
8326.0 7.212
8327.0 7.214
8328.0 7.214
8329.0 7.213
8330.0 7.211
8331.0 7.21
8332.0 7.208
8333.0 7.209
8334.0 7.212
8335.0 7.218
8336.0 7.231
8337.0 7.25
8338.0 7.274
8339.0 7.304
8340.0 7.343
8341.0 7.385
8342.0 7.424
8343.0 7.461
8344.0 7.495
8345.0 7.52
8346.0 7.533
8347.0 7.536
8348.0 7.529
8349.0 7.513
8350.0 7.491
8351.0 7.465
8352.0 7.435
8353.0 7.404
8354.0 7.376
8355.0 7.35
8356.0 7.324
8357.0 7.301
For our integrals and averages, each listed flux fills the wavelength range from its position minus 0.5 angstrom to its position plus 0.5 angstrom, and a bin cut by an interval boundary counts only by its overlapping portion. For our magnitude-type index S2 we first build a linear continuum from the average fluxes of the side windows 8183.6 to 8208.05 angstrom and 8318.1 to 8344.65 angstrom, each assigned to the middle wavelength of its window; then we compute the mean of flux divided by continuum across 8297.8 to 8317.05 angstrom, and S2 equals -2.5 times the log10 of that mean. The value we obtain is 0.018 mag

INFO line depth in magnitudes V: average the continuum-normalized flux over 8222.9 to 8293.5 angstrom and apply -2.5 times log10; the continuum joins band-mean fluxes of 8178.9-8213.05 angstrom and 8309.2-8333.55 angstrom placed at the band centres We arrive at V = -0.03 mag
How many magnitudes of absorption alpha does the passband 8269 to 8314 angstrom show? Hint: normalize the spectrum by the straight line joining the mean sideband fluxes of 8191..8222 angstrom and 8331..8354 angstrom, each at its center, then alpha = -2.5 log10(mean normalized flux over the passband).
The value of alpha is 0.004 mag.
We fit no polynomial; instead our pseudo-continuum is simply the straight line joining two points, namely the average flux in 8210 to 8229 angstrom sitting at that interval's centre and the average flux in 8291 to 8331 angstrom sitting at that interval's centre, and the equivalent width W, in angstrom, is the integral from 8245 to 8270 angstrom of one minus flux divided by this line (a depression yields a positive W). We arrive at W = 0.1 angstrom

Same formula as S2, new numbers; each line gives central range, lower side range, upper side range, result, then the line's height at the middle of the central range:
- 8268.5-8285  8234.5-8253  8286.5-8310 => -0.016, 7.42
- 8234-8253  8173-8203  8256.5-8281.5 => -0.009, 7.46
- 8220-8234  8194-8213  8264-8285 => -0.016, 7.52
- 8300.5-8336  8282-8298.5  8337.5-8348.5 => 0.046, 7.47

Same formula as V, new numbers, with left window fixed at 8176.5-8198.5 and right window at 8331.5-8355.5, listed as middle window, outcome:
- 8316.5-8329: 0.03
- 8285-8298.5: -0.01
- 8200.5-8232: -0.02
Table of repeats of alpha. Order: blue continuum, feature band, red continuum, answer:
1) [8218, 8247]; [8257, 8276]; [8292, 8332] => 0.00 mag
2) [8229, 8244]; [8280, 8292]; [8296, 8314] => -0.03 mag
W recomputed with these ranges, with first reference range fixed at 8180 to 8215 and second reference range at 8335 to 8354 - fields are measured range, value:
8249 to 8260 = 0.2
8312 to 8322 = 0.5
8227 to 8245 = -0.4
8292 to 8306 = 0.1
